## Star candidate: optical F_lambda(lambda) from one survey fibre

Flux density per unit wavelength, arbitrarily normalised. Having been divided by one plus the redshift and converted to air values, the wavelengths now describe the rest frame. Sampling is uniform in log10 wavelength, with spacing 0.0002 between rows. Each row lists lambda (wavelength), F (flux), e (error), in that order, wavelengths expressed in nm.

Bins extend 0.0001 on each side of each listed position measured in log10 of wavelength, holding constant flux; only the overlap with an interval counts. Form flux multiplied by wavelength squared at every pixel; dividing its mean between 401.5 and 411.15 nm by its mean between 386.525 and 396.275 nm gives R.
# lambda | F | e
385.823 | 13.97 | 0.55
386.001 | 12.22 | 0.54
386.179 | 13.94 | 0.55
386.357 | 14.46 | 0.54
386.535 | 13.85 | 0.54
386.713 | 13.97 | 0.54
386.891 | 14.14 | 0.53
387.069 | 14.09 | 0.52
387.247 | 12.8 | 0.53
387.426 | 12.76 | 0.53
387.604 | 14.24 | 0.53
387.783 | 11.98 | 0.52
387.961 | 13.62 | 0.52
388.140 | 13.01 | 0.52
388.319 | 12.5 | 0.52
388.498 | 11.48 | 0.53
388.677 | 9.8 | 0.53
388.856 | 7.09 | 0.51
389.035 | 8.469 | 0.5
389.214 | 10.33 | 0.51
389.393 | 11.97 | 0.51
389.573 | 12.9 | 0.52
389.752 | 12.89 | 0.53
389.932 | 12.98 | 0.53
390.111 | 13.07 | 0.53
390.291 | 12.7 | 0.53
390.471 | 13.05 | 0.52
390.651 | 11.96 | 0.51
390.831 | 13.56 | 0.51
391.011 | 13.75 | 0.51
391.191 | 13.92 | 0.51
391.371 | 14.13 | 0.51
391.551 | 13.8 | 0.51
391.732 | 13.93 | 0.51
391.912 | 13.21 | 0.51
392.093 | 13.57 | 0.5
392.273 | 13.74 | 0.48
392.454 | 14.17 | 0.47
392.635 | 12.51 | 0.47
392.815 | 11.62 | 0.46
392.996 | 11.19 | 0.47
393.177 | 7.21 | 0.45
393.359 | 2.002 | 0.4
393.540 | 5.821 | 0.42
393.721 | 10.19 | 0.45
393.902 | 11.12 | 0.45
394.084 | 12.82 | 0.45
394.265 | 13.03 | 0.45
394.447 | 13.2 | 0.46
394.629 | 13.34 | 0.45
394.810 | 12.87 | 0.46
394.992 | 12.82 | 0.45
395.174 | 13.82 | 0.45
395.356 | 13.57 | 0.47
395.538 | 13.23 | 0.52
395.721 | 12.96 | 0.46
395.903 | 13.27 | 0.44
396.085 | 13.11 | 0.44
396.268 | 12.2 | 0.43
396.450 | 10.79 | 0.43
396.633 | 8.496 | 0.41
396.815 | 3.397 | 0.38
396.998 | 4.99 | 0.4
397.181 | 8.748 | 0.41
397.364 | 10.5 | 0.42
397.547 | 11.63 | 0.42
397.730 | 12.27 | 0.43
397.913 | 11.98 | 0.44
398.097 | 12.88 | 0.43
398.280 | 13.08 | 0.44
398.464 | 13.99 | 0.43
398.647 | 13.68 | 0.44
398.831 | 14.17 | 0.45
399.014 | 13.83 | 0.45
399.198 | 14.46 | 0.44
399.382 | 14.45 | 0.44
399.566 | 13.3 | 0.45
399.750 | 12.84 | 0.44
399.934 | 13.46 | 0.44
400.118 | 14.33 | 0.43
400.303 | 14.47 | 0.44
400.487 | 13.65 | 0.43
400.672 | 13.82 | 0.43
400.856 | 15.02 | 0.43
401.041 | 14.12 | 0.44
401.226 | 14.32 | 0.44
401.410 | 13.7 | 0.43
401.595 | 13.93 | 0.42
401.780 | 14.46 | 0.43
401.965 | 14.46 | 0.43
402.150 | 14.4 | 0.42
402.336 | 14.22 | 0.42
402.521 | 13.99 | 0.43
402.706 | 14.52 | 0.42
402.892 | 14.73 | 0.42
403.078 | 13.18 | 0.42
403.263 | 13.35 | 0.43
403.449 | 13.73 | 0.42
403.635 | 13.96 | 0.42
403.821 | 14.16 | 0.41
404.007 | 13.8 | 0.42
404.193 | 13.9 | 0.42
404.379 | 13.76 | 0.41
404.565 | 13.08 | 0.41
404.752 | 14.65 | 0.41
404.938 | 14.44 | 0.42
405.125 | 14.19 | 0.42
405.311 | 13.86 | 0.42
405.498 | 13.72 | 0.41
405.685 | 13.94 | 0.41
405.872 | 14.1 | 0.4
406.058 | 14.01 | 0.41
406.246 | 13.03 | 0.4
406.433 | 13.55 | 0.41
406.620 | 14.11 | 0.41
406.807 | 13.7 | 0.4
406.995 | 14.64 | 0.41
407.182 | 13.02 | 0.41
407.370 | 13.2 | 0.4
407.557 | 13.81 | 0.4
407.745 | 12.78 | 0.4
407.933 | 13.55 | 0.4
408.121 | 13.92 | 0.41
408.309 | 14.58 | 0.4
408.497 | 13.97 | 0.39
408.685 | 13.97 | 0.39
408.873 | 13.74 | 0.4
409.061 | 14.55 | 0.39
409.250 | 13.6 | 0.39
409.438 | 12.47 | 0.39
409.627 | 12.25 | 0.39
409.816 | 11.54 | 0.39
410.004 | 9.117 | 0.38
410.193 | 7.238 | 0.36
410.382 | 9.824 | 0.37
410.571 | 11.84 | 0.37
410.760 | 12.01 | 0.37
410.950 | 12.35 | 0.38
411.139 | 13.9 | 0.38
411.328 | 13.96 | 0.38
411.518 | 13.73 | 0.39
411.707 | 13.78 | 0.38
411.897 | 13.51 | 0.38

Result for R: 1.2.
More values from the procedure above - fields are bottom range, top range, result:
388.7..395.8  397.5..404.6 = 1.20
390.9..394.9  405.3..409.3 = 1.25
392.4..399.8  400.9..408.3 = 1.25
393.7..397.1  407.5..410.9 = 1.16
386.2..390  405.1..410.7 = 1.16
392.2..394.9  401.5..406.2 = 1.34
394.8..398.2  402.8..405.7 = 1.29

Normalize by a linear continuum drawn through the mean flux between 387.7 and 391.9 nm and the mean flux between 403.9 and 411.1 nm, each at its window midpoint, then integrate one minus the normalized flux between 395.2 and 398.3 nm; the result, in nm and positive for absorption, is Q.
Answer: 0.400 nm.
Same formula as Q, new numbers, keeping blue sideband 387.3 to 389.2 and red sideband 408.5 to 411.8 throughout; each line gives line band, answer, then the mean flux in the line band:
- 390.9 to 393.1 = -0.31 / 13.3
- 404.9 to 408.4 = -0.44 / 13.8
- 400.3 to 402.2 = -0.34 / 14.2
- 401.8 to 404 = -0.36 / 14.1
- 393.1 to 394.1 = 0.33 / 7.86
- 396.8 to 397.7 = 0.25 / 8.53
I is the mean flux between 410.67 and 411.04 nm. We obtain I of 12.2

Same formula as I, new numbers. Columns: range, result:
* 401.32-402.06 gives 14.1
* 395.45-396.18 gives 13.1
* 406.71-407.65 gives 13.7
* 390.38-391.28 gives 13.2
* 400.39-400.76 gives 13.7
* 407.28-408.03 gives 13.3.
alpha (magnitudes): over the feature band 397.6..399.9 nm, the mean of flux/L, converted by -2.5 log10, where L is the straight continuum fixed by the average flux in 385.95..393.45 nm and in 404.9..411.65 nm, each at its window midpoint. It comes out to -0.06 mag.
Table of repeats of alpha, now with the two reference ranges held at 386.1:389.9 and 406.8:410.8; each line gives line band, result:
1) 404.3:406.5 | -0.10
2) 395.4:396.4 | -0.03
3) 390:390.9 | -0.04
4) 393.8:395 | -0.02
